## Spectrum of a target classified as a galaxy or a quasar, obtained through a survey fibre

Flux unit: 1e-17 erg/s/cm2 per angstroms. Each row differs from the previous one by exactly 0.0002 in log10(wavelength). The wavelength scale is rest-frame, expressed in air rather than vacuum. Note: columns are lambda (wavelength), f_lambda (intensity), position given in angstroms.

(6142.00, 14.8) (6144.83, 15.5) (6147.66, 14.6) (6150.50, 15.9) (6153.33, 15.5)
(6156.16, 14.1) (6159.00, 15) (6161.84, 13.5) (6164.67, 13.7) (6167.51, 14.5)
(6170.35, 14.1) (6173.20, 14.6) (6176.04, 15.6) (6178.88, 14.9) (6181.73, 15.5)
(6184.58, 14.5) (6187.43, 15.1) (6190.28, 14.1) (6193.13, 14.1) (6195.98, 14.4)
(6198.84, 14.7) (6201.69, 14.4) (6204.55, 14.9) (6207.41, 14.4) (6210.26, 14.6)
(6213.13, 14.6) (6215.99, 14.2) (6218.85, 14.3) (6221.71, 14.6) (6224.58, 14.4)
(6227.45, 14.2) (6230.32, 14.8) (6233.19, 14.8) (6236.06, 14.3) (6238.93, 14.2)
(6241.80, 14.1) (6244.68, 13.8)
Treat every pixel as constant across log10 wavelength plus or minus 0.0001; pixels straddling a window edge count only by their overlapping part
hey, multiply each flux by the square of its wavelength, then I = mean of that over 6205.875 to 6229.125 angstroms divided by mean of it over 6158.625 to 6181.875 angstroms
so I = 1.01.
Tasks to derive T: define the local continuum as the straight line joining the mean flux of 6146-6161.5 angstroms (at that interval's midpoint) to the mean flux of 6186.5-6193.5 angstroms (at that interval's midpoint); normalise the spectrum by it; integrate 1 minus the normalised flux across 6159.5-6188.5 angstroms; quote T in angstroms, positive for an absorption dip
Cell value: 0.1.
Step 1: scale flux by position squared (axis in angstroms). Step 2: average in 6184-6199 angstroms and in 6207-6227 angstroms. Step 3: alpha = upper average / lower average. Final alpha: 1.0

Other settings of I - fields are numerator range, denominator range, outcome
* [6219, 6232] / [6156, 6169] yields 1.04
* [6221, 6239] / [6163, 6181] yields 1.01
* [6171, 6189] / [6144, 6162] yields 1.01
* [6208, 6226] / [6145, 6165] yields 1.00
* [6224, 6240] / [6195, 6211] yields 1.00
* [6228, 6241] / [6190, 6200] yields 1.02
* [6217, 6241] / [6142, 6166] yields 1.00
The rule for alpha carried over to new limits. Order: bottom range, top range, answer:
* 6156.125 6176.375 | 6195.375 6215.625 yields 1.03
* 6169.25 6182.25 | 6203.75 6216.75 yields 0.99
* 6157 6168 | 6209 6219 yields 1.04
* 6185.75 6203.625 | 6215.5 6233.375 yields 1.01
